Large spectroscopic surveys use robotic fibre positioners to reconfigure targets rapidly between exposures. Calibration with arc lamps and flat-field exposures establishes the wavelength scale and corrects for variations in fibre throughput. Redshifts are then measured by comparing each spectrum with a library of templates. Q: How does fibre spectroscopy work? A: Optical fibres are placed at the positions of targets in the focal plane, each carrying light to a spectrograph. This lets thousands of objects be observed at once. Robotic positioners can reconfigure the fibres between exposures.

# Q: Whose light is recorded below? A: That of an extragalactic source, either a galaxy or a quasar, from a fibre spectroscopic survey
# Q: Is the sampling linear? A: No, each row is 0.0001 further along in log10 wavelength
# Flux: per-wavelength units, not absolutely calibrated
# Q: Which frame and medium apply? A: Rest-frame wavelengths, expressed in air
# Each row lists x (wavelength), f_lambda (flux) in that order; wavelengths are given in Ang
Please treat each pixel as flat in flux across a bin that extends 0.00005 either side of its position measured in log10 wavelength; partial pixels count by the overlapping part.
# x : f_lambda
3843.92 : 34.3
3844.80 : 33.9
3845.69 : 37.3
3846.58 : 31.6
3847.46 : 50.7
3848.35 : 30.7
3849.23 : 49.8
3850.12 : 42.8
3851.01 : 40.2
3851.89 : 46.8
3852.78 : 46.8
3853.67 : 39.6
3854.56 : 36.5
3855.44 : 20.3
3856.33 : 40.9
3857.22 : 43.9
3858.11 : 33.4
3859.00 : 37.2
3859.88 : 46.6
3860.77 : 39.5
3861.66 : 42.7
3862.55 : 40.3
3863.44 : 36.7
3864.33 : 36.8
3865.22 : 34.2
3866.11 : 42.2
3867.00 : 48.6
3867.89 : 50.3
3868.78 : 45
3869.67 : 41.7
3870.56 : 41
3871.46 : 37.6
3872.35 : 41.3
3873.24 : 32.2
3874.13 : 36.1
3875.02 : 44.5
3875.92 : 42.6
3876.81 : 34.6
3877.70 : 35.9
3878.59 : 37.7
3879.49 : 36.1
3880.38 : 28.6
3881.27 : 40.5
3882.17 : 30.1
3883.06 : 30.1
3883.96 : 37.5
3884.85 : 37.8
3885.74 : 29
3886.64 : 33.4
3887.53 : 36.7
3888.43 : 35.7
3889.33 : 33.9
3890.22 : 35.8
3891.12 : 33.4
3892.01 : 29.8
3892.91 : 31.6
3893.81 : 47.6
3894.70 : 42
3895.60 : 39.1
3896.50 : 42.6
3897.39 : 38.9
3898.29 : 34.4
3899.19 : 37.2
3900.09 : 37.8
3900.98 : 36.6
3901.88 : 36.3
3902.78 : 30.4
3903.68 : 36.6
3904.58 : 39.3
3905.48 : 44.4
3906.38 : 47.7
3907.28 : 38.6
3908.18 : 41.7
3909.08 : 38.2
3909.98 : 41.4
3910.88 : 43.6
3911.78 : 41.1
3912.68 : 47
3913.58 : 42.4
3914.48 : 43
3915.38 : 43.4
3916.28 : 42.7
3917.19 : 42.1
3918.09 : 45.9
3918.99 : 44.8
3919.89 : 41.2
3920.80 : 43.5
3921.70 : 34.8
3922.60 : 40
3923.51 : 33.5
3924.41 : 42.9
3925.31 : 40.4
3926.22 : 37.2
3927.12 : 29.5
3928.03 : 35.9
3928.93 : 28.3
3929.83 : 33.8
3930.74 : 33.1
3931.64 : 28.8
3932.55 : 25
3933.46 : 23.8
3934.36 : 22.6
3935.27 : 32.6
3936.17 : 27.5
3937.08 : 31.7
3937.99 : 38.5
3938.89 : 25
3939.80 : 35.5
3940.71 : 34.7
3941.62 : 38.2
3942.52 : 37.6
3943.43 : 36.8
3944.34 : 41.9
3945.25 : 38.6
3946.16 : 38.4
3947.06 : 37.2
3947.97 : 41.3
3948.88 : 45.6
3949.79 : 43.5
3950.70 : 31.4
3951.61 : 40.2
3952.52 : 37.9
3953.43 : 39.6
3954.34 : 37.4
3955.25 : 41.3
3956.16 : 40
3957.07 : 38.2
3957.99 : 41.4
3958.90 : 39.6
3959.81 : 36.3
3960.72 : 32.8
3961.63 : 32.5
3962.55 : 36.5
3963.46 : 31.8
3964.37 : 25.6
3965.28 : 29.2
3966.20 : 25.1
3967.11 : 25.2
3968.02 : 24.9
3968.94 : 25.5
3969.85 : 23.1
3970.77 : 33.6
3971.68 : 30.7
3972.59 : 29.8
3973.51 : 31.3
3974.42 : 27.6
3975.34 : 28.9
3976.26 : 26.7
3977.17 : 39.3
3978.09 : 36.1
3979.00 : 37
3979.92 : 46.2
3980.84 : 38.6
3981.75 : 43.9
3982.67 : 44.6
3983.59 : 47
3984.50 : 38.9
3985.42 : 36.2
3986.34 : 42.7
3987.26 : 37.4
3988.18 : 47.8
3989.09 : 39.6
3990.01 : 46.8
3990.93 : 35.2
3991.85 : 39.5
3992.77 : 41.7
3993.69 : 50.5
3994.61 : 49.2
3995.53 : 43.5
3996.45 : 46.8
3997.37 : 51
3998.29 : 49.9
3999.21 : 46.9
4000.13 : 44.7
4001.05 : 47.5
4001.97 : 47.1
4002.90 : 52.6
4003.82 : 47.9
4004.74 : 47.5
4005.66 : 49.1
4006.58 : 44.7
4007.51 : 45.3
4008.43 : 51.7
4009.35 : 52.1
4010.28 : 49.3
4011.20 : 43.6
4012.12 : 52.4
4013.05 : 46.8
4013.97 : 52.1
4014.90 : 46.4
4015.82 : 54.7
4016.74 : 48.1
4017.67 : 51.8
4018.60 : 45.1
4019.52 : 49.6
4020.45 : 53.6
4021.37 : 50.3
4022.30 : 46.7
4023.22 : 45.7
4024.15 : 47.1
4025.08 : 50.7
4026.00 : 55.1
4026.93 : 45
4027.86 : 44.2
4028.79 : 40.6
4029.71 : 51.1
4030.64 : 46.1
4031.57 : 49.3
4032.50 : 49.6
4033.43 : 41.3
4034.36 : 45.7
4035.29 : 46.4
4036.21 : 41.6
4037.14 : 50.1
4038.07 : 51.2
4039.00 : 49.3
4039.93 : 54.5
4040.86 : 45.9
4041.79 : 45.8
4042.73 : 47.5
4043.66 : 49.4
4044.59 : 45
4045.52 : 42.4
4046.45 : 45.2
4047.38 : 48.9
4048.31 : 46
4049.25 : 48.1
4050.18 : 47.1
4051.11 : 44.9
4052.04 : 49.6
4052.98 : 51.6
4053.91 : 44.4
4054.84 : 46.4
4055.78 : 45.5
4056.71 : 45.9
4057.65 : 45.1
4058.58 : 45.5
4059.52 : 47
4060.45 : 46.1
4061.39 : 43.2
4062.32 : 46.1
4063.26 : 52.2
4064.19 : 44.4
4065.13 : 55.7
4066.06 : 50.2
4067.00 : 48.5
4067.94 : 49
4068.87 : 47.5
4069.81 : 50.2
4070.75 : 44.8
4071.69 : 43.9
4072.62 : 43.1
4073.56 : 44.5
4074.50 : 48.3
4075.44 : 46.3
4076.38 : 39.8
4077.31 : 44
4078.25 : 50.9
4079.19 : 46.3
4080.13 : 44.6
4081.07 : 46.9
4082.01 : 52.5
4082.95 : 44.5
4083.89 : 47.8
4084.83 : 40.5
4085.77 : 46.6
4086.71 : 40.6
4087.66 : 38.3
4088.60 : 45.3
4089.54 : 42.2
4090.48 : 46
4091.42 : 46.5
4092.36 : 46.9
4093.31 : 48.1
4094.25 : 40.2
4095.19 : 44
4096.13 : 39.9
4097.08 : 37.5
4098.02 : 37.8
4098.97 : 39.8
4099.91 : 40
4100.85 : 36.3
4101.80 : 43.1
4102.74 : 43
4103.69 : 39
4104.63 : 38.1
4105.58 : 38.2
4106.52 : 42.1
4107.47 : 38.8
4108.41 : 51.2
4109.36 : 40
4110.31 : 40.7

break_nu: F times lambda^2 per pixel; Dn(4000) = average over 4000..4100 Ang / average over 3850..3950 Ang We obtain 1.33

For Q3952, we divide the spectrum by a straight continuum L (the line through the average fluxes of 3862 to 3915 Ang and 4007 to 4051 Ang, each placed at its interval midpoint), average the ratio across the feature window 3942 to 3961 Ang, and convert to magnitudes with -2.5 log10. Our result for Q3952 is 0.099 mag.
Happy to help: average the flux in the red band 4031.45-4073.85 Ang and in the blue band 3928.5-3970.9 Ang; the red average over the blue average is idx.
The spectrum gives 1.39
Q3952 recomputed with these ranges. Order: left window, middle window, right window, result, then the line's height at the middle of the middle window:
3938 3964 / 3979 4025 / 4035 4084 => -0.11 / 42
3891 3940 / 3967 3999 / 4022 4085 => 0.10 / 42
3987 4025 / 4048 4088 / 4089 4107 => -0.07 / 43.4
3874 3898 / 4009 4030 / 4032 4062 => -0.09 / 45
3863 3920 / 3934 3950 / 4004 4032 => 0.19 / 42.7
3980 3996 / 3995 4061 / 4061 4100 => -0.09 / 43.7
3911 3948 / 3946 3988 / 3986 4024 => 0.17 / 41.9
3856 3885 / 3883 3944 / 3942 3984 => 0.01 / 37.4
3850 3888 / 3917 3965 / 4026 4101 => 0.14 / 41.2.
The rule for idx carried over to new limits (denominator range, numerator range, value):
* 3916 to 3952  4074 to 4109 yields 1.20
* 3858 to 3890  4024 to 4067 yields 1.24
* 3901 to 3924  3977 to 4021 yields 1.12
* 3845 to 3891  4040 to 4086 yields 1.22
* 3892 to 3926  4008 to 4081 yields 1.18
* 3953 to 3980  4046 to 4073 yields 1.43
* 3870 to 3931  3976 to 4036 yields 1.21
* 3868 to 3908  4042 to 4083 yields 1.25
